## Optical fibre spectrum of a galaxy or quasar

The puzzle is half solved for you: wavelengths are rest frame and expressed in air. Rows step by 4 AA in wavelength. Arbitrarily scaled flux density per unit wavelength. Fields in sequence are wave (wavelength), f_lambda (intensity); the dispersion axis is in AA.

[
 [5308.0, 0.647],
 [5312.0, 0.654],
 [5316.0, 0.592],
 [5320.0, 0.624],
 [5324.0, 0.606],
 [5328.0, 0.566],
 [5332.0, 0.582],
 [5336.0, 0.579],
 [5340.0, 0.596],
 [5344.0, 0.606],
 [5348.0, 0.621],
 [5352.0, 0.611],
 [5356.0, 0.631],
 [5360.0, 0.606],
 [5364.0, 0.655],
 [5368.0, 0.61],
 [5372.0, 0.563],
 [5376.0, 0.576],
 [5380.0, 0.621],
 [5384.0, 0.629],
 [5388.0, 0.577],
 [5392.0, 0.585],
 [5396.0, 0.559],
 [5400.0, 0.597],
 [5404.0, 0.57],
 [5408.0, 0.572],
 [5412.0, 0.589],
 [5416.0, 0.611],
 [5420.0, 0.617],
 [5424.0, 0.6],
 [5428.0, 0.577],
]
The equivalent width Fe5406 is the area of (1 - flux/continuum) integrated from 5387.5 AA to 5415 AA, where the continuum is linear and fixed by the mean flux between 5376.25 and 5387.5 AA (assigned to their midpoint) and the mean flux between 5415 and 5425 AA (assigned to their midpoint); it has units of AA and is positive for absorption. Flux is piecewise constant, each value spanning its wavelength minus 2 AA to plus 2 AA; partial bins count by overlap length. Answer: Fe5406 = 1.4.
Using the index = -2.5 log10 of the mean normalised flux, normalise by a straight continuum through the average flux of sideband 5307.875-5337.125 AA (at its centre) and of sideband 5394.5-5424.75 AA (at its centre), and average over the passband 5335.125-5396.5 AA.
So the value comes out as -0.01 mag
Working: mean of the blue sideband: 0.604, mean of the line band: 0.603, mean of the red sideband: 0.589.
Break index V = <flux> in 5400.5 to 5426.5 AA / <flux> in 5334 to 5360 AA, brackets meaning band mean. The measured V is 1.0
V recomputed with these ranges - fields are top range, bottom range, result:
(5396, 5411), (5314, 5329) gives 0.96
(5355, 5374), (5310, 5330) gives 1.01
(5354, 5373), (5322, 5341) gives 1.05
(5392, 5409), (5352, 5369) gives 0.92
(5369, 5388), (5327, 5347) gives 1.01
